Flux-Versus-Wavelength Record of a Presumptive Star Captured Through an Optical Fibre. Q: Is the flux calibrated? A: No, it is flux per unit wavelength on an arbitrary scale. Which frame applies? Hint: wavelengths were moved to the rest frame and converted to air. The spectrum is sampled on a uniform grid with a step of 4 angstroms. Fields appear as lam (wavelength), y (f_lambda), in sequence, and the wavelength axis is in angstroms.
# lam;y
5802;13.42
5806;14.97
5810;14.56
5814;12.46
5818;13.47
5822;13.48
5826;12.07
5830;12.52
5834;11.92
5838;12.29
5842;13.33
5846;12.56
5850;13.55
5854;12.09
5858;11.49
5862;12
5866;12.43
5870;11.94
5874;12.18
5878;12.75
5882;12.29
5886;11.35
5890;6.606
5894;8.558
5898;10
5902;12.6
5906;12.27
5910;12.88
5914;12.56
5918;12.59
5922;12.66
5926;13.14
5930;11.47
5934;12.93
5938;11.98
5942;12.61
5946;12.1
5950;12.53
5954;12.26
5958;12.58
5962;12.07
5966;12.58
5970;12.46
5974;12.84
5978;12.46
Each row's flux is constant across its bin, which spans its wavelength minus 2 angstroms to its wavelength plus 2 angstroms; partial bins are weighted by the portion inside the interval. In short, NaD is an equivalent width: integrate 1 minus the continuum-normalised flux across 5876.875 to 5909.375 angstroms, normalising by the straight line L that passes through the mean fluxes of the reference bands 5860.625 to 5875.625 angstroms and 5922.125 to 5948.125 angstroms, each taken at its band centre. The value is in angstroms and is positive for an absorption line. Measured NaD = 3.7 angstroms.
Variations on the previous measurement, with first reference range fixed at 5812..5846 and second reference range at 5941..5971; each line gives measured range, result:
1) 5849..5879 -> 0.85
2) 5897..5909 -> 0.62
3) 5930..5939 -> 0.11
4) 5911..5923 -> -0.14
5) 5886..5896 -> 3.35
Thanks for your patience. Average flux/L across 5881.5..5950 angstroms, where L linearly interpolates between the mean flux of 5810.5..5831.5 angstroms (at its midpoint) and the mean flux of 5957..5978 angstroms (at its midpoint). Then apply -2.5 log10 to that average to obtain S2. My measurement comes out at 0.085 mag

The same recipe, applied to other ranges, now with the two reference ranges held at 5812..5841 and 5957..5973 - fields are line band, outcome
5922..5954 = 0.01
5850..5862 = 0.04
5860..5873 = 0.04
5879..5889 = 0.11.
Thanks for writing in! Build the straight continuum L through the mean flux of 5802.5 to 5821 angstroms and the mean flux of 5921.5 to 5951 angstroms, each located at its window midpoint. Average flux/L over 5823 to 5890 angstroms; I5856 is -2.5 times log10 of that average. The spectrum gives 0.10 mag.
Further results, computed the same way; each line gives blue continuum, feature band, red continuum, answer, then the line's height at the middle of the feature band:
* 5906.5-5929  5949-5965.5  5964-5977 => 0.02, 12.6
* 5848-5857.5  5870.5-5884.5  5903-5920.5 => 0.02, 12.6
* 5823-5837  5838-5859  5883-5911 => -0.07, 11.8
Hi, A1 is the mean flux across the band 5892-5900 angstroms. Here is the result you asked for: 9.28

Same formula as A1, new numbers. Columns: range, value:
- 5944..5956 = 12.3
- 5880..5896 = 9.7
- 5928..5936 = 12.2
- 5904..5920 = 12.6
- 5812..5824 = 13.1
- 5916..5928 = 12.8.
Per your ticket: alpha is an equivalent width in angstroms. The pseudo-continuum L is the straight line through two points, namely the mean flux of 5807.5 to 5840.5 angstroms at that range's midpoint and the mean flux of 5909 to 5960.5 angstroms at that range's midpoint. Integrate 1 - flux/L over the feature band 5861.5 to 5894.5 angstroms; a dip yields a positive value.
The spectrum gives 3.87 angstroms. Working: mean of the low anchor 12.9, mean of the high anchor 12.5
